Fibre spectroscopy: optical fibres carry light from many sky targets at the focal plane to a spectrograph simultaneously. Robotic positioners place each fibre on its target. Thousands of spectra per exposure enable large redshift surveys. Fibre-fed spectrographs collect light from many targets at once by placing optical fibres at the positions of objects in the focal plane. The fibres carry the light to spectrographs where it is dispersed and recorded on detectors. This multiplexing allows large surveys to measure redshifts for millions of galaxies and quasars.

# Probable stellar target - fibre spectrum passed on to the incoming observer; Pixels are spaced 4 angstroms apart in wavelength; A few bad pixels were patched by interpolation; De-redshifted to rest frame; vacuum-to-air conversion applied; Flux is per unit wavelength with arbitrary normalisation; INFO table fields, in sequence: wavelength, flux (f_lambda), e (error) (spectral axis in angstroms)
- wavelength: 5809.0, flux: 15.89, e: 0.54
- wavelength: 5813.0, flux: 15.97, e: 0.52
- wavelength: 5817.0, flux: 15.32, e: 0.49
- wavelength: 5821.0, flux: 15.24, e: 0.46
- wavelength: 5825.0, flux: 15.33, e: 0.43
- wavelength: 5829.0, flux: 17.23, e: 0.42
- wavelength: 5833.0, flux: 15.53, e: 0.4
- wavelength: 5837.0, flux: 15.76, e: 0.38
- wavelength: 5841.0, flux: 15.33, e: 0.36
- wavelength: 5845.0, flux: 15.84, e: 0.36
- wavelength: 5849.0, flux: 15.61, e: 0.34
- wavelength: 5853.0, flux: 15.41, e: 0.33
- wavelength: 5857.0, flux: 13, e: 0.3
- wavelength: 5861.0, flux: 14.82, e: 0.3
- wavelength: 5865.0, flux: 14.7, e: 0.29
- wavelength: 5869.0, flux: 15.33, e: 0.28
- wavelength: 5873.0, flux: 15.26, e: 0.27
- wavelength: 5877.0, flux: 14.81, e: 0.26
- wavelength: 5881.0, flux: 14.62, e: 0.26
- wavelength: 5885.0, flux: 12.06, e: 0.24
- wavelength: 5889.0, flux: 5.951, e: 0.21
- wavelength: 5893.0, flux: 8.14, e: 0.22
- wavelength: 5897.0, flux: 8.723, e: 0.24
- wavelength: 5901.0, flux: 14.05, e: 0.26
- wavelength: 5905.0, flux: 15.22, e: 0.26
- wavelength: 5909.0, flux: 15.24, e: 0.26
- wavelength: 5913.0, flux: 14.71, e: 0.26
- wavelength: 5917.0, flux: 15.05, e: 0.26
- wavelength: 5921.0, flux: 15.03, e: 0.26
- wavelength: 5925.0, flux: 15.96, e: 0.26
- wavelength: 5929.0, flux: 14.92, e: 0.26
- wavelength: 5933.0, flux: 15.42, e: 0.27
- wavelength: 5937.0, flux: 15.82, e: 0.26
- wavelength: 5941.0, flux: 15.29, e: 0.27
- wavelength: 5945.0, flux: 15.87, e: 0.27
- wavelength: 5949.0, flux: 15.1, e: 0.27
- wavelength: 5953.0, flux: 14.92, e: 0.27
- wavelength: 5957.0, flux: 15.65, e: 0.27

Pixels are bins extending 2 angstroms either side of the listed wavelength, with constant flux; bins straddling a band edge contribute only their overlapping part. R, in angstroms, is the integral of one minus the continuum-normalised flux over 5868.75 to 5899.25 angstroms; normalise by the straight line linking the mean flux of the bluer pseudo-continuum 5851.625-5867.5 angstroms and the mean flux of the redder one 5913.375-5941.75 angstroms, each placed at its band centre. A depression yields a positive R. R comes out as 6.3 angstroms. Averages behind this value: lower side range 14.5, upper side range 15.3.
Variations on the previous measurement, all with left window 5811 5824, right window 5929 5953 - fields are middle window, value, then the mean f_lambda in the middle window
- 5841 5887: 2.25 angstroms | 14.7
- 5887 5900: 6.18 angstroms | 8.1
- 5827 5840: -0.52 angstroms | 16.1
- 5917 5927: 0.01 angstroms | 15.4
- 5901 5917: 0.52 angstroms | 14.9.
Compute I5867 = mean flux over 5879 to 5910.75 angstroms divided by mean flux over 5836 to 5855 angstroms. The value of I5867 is 0.75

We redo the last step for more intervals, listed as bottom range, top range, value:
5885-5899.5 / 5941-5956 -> 1.81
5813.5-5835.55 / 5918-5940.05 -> 0.98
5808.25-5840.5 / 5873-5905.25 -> 0.74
